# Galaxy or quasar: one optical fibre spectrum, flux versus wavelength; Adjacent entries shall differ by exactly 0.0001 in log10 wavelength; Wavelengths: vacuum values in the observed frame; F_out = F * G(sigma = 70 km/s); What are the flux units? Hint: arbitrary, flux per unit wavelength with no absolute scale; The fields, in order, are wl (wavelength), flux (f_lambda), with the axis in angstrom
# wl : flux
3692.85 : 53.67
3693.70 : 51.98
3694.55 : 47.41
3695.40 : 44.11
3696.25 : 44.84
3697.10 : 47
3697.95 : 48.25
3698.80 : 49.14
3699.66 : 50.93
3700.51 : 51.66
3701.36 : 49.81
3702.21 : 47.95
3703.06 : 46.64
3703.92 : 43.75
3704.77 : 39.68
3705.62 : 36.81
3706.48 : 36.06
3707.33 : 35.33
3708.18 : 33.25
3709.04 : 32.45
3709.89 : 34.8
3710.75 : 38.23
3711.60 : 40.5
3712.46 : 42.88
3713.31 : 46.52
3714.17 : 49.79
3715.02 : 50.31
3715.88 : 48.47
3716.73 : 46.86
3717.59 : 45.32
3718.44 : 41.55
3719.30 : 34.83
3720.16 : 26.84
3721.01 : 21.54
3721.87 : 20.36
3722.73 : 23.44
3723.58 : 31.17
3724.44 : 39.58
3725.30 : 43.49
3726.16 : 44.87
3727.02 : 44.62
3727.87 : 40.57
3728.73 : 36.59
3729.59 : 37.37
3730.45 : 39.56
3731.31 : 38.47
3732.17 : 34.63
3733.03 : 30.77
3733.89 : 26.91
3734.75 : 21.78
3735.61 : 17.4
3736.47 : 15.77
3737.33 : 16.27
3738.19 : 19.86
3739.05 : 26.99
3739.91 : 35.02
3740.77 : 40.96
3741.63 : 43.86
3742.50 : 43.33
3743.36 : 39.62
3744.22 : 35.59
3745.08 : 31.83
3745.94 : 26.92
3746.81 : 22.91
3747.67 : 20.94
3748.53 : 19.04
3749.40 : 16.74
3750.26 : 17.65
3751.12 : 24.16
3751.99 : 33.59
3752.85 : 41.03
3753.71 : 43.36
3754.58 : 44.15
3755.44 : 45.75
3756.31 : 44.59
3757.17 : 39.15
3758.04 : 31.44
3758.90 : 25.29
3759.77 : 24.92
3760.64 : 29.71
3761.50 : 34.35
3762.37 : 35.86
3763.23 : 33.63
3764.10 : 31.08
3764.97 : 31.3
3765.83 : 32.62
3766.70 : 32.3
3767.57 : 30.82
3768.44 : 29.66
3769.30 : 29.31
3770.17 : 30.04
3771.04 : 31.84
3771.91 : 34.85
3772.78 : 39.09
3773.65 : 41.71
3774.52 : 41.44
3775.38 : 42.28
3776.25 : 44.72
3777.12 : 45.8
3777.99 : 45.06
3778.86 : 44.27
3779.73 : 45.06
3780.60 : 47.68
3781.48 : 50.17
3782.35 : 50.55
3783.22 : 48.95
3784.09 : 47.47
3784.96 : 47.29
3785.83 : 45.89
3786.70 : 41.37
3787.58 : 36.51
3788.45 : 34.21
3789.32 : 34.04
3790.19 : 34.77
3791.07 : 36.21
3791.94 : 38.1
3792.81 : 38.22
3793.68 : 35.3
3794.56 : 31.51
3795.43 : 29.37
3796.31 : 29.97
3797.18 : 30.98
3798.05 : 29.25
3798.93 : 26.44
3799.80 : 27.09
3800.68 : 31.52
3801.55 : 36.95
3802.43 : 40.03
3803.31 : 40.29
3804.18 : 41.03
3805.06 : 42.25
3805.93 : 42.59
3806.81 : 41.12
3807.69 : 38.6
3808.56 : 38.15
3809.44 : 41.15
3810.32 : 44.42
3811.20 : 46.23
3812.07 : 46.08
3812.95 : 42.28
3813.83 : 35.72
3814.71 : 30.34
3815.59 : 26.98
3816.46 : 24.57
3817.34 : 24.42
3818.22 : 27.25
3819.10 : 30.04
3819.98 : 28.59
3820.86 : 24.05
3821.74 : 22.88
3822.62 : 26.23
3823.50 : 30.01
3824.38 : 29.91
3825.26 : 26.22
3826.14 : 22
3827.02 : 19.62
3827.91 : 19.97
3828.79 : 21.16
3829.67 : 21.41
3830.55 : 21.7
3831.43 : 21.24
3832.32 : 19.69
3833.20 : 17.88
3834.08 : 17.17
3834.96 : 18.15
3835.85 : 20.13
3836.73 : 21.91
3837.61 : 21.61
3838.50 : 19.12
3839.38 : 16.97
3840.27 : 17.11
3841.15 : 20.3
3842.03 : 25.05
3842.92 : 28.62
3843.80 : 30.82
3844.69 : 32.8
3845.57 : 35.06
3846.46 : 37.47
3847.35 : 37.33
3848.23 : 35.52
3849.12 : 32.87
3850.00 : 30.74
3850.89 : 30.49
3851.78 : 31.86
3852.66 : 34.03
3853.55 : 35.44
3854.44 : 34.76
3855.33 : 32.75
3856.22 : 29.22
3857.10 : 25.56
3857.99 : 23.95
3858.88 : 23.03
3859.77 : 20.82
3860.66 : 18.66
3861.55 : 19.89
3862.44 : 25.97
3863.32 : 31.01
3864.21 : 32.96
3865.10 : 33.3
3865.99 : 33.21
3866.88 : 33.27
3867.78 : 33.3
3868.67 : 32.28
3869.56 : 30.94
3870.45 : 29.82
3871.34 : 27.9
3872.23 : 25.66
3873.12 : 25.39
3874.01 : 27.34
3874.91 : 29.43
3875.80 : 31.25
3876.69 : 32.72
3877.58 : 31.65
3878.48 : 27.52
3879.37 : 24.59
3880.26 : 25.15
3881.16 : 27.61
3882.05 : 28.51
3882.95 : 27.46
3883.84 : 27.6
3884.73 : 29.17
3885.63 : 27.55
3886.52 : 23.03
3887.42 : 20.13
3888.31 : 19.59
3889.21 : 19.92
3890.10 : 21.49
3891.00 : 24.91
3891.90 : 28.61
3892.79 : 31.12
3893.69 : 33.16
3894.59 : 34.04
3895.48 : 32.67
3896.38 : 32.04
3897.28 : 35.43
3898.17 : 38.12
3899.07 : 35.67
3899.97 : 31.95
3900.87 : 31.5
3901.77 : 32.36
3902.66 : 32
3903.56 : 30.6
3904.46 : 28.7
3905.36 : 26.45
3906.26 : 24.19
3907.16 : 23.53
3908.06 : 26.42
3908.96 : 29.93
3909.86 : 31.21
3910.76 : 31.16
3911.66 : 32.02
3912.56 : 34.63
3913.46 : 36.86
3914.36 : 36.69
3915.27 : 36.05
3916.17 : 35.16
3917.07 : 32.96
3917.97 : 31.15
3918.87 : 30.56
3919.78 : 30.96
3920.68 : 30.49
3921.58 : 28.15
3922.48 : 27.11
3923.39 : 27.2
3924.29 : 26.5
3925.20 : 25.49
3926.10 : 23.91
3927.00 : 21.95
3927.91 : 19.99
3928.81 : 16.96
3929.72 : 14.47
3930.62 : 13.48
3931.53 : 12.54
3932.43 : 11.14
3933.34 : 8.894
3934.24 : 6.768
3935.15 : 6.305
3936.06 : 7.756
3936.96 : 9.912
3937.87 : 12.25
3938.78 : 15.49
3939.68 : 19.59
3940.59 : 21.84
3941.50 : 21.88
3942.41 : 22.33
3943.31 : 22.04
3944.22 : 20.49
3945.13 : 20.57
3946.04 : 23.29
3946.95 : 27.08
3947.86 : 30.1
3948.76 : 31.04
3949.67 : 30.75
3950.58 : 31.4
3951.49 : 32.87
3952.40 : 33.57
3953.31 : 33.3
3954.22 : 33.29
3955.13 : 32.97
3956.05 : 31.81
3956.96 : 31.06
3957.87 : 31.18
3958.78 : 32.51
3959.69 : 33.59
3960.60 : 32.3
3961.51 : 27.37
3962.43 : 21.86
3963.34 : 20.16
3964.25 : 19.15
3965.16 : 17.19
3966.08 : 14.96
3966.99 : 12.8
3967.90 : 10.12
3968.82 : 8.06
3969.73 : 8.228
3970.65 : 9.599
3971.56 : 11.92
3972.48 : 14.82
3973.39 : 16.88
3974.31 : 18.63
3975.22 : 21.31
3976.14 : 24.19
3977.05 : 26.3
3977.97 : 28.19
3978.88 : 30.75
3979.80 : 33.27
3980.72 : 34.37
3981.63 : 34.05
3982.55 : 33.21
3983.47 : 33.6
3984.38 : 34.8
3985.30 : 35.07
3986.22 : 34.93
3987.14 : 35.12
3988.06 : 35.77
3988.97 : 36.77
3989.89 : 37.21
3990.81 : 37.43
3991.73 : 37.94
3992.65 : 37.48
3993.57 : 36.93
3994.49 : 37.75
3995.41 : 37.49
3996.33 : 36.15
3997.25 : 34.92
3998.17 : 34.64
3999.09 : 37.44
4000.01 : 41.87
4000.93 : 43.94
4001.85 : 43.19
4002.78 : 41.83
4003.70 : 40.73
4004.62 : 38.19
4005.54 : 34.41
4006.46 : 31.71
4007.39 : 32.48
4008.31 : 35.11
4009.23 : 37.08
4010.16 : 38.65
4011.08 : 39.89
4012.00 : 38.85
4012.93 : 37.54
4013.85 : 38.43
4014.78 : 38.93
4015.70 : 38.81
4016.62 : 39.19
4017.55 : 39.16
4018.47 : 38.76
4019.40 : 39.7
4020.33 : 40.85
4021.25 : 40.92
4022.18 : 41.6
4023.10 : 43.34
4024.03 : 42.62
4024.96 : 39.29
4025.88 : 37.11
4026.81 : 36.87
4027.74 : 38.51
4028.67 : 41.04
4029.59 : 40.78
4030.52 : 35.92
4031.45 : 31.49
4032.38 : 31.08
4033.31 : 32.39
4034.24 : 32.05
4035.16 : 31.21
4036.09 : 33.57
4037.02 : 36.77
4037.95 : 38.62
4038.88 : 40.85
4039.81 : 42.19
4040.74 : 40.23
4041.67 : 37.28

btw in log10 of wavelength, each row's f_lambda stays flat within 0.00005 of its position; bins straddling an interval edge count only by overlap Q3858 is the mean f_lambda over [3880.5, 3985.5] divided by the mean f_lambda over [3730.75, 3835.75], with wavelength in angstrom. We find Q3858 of 0.77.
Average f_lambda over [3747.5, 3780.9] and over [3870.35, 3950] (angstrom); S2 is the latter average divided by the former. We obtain 0.74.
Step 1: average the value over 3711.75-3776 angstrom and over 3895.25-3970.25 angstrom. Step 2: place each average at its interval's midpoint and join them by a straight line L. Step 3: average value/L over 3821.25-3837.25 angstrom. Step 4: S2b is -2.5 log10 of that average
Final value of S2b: 0.33 mag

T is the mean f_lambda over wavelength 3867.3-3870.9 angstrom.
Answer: 31.5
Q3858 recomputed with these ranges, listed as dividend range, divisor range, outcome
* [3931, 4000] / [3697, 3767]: 0.72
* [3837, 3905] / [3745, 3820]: 0.81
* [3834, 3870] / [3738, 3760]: 0.86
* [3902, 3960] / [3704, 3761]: 0.75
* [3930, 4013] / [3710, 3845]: 0.83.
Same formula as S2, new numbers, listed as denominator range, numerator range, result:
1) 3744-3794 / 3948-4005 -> 0.83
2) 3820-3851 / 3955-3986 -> 0.97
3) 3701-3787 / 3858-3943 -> 0.72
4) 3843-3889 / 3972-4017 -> 1.19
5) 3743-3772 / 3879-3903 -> 0.91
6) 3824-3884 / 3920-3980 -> 0.81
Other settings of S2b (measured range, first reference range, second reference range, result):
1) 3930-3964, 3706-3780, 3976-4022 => 0.492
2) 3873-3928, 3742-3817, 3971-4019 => 0.204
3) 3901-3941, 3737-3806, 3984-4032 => 0.463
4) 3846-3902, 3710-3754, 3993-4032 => 0.223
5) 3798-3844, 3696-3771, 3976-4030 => 0.244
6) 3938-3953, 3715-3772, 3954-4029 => 0.281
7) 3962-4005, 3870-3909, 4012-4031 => 0.245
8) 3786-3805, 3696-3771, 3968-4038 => 0.011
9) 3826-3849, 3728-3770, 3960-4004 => 0.260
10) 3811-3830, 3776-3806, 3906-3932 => 0.276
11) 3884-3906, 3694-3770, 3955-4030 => 0.159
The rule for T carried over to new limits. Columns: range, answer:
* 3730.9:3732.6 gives 36.5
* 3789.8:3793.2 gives 36.8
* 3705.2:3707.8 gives 36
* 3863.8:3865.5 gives 33.1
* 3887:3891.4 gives 21.2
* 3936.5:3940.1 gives 14.3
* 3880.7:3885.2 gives 28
